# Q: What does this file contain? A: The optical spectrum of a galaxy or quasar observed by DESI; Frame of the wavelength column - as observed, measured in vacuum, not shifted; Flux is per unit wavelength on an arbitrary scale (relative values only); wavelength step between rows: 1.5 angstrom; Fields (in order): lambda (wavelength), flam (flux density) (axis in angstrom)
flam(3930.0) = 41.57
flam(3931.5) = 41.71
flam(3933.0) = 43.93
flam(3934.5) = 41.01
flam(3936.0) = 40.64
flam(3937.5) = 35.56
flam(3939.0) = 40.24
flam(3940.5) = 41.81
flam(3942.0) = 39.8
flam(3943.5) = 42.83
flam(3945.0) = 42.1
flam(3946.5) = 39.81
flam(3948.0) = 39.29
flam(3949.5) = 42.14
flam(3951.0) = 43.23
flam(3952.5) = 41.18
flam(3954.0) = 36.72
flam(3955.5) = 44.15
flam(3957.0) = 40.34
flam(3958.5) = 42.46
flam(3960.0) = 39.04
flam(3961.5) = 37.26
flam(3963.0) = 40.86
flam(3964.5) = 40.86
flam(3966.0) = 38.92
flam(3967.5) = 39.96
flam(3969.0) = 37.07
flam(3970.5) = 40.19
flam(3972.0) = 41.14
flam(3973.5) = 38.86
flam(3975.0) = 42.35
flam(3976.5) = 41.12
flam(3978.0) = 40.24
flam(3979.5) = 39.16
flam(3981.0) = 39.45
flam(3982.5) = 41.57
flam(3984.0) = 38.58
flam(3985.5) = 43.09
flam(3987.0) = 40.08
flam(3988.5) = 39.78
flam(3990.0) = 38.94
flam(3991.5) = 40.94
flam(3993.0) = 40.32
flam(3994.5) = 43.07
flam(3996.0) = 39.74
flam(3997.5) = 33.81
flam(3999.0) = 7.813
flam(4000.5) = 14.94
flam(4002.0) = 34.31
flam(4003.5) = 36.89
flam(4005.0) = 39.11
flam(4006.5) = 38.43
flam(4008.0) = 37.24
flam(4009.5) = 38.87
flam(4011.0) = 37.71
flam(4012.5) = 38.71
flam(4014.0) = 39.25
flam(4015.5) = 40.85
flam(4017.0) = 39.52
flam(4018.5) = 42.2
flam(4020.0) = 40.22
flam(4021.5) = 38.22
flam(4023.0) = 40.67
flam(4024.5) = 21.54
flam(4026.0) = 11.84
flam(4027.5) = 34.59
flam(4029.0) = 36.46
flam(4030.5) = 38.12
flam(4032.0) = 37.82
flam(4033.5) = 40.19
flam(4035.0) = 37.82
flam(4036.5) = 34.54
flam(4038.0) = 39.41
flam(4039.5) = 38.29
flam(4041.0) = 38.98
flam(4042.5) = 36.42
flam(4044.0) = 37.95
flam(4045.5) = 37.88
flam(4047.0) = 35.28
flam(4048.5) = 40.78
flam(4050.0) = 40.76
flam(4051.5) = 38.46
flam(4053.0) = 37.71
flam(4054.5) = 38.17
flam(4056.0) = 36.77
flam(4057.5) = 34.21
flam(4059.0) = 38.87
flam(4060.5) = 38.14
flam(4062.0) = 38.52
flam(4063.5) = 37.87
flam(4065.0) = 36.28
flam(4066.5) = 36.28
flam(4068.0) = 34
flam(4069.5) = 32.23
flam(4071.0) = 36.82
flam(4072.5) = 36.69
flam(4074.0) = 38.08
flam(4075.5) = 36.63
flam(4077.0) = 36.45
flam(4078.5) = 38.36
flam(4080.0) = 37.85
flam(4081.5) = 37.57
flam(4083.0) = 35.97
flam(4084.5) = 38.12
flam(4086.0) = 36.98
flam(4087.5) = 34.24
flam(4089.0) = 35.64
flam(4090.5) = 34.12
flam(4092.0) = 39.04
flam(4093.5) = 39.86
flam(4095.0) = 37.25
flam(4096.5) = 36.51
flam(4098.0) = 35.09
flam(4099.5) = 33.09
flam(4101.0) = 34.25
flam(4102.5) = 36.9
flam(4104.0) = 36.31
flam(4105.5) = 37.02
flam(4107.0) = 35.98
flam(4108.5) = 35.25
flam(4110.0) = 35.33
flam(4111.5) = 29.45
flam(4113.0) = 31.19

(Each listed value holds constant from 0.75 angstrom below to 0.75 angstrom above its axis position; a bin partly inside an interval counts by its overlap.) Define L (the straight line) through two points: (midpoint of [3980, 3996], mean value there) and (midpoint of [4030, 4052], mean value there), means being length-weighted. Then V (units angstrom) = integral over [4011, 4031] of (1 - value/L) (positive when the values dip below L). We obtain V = 1.8 angstrom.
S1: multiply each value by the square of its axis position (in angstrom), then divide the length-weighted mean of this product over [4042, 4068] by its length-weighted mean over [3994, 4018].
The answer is 1.10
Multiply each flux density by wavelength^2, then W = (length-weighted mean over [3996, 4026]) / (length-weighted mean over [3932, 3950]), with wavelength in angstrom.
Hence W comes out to 0.9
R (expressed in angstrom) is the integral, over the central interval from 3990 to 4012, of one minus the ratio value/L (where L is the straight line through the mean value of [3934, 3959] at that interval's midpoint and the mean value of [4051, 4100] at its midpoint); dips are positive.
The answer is 2.4 angstrom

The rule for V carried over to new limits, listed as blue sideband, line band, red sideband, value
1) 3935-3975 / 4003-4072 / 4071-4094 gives 2.1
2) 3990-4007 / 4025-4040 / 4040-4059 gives 0.8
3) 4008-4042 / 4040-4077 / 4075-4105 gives -0.7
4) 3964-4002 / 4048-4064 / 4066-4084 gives -0.7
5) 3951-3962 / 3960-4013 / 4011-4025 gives 2.1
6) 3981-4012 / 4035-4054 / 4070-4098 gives -0.7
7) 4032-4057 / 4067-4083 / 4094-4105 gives 0.1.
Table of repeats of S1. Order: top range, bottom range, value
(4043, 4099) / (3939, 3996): 0.96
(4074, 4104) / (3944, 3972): 0.97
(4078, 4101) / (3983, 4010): 1.07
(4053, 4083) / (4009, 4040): 1.03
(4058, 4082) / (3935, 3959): 0.96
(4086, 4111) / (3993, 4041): 1.06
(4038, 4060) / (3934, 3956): 0.98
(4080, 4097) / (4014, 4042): 1.05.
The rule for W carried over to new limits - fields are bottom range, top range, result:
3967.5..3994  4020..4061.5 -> 0.93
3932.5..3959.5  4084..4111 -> 0.95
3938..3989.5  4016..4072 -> 0.94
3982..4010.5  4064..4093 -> 1.05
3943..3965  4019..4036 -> 0.88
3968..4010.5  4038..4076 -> 1.03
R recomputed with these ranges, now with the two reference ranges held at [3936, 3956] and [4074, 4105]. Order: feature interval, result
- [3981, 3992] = -0.2 angstrom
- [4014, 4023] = -0.4 angstrom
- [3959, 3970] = 0.2 angstrom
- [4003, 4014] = 0.2 angstrom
